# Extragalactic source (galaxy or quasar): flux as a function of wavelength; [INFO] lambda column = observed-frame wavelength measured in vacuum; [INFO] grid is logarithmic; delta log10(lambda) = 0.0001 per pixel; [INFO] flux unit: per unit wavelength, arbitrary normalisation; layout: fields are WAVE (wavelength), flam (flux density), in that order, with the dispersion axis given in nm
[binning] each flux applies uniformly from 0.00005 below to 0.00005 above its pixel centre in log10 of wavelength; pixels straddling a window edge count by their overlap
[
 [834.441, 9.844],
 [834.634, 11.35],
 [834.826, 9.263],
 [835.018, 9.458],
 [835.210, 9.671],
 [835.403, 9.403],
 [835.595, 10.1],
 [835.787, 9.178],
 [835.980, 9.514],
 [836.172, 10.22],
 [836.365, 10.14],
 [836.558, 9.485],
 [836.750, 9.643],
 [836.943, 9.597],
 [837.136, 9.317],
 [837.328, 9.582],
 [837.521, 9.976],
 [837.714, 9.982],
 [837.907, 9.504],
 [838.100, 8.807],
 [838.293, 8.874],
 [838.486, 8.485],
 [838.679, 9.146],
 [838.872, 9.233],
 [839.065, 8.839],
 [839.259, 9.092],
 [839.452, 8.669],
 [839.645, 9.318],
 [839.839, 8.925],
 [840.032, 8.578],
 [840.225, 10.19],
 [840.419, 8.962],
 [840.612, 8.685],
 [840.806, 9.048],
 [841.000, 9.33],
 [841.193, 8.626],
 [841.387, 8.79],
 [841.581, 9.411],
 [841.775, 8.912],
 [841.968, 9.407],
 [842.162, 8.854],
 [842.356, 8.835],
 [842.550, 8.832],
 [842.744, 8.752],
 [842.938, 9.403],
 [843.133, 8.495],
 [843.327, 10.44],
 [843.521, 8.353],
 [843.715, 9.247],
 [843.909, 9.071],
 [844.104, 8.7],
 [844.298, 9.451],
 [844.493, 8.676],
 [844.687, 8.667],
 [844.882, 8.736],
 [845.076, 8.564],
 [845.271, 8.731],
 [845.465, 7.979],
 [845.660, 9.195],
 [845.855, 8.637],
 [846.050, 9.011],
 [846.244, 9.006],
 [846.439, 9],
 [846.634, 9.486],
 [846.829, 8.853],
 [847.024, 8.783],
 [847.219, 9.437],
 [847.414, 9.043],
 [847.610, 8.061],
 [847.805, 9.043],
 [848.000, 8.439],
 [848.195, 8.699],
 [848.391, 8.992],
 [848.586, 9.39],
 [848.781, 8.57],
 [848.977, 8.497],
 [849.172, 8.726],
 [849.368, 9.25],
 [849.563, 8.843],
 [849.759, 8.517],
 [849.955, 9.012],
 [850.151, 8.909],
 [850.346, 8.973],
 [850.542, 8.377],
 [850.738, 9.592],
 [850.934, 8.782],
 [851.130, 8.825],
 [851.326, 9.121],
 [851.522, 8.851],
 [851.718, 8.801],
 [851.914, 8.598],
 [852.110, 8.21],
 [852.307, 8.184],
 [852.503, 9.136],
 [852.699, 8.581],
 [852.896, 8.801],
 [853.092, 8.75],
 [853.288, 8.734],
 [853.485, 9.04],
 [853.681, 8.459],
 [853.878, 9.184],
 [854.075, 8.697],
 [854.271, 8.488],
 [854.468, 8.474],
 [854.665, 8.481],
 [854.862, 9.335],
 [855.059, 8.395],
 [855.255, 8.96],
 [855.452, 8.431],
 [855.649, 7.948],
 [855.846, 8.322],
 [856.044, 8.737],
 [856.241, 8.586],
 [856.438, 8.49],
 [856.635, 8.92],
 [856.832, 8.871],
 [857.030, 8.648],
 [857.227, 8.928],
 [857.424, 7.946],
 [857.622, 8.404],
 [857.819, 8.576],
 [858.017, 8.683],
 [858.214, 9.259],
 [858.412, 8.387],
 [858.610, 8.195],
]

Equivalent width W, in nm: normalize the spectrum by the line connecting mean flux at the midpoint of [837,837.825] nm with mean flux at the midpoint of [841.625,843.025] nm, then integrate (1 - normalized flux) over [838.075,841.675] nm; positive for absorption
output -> 0.14 nm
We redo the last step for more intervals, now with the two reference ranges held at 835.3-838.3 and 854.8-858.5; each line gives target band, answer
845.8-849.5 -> 0.07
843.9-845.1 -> 0.05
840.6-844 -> 0.11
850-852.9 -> 0.03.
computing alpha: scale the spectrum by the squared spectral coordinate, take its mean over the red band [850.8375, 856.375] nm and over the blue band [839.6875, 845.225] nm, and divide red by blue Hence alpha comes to 1.0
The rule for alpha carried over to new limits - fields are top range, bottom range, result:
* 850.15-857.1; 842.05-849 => 1.00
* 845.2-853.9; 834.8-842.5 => 0.98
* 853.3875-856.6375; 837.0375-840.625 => 0.98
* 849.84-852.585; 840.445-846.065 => 1.01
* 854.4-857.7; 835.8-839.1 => 0.95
